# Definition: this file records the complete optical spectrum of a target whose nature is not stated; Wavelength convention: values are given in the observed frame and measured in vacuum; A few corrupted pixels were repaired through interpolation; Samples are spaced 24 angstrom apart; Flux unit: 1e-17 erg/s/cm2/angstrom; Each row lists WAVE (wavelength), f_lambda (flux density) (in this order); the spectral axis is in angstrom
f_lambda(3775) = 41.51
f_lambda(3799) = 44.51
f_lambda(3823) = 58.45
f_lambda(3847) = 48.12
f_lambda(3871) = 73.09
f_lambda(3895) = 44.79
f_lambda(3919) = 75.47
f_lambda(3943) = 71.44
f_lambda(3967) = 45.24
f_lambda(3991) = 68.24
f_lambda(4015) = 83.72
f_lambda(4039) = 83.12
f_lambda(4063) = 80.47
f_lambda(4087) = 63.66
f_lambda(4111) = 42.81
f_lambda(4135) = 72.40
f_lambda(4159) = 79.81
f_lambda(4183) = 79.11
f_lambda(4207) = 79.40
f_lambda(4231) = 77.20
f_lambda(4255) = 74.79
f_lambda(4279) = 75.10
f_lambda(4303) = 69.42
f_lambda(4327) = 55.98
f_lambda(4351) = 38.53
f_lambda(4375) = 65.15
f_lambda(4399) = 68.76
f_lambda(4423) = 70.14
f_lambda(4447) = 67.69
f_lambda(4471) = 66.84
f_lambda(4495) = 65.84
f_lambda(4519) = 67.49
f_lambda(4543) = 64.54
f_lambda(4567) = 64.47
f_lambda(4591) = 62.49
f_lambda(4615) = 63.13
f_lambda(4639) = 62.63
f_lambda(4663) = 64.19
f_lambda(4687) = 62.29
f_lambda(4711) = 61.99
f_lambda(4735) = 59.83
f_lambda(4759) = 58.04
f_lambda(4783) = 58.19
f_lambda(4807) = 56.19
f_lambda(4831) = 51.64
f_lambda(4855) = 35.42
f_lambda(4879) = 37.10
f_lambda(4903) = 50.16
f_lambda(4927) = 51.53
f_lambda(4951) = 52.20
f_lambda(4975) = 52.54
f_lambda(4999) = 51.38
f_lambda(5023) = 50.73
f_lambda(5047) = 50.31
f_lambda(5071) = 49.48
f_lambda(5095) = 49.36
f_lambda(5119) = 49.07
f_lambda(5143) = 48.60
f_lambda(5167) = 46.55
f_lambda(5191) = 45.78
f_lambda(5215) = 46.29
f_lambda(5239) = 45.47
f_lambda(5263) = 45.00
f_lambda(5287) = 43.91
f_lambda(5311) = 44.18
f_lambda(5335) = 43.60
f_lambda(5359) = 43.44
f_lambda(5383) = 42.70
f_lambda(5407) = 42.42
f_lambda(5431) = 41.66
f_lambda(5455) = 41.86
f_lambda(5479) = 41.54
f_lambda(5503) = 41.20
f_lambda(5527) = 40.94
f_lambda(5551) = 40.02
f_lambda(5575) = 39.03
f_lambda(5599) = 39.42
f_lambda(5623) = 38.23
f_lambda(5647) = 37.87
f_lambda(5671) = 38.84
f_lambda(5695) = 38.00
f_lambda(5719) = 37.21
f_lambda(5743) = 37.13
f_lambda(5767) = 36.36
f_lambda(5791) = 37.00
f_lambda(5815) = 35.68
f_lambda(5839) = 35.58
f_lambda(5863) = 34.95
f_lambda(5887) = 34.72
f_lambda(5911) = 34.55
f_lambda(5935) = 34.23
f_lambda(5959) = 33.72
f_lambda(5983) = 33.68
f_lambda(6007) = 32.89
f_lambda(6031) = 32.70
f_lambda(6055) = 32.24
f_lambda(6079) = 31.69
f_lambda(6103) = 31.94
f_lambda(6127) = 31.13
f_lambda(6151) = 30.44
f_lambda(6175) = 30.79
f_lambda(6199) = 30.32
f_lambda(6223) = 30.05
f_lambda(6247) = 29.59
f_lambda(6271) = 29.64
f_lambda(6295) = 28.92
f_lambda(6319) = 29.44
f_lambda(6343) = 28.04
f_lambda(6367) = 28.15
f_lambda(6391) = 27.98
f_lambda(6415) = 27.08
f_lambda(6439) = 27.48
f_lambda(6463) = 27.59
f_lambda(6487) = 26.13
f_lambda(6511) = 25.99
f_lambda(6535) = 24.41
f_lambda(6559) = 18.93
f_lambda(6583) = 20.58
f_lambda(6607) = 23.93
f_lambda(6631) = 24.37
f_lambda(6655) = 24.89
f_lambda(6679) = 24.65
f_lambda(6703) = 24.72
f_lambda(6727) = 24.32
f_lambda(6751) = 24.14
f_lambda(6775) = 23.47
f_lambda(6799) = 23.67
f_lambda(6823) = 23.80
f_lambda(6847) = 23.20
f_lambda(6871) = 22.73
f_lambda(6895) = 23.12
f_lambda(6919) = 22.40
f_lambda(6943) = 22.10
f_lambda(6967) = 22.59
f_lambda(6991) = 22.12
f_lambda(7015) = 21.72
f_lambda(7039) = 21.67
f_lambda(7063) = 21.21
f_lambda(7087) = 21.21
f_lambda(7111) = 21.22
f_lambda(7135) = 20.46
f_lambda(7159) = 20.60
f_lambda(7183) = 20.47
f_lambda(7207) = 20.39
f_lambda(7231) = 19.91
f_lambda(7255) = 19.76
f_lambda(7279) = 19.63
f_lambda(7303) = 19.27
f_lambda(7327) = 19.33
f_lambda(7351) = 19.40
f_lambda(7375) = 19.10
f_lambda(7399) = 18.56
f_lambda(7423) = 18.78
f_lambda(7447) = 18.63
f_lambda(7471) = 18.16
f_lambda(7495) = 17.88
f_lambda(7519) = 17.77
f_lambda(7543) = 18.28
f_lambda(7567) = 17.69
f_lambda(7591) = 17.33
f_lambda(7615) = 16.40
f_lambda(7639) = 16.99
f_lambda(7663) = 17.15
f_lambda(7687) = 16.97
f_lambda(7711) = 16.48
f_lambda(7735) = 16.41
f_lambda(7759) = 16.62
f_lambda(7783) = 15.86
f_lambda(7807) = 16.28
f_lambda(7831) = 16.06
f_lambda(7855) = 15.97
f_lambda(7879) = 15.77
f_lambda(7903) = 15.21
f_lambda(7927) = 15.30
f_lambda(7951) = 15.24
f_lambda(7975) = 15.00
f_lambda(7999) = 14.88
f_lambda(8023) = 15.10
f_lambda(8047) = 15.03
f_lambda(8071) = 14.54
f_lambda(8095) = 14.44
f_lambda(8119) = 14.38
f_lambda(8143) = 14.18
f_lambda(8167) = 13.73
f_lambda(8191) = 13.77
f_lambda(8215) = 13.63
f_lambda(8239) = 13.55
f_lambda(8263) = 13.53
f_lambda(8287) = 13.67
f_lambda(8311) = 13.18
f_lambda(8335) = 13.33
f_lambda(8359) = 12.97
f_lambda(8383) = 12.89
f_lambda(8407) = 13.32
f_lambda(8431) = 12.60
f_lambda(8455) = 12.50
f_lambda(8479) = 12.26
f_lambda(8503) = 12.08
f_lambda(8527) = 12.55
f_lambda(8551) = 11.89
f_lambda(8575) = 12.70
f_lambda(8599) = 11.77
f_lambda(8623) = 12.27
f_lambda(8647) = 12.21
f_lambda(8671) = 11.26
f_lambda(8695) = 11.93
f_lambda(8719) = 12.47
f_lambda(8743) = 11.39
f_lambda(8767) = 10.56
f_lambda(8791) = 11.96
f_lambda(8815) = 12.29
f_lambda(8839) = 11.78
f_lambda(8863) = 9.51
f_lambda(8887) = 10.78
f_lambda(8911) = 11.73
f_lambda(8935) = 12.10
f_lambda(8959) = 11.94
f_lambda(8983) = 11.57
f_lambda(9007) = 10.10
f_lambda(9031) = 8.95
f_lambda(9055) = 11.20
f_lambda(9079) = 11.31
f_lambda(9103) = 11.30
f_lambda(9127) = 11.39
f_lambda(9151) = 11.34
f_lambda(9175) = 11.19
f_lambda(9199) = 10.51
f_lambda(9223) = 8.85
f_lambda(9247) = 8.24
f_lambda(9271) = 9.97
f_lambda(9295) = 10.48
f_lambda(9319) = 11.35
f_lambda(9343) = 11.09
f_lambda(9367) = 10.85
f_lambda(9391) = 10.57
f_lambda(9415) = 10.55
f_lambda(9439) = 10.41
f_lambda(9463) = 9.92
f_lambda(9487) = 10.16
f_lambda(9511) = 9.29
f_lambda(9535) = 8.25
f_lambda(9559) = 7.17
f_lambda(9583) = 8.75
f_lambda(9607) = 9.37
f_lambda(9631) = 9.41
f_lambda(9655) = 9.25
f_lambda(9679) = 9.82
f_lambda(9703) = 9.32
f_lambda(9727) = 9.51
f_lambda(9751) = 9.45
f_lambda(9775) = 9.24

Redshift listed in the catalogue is 0.001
